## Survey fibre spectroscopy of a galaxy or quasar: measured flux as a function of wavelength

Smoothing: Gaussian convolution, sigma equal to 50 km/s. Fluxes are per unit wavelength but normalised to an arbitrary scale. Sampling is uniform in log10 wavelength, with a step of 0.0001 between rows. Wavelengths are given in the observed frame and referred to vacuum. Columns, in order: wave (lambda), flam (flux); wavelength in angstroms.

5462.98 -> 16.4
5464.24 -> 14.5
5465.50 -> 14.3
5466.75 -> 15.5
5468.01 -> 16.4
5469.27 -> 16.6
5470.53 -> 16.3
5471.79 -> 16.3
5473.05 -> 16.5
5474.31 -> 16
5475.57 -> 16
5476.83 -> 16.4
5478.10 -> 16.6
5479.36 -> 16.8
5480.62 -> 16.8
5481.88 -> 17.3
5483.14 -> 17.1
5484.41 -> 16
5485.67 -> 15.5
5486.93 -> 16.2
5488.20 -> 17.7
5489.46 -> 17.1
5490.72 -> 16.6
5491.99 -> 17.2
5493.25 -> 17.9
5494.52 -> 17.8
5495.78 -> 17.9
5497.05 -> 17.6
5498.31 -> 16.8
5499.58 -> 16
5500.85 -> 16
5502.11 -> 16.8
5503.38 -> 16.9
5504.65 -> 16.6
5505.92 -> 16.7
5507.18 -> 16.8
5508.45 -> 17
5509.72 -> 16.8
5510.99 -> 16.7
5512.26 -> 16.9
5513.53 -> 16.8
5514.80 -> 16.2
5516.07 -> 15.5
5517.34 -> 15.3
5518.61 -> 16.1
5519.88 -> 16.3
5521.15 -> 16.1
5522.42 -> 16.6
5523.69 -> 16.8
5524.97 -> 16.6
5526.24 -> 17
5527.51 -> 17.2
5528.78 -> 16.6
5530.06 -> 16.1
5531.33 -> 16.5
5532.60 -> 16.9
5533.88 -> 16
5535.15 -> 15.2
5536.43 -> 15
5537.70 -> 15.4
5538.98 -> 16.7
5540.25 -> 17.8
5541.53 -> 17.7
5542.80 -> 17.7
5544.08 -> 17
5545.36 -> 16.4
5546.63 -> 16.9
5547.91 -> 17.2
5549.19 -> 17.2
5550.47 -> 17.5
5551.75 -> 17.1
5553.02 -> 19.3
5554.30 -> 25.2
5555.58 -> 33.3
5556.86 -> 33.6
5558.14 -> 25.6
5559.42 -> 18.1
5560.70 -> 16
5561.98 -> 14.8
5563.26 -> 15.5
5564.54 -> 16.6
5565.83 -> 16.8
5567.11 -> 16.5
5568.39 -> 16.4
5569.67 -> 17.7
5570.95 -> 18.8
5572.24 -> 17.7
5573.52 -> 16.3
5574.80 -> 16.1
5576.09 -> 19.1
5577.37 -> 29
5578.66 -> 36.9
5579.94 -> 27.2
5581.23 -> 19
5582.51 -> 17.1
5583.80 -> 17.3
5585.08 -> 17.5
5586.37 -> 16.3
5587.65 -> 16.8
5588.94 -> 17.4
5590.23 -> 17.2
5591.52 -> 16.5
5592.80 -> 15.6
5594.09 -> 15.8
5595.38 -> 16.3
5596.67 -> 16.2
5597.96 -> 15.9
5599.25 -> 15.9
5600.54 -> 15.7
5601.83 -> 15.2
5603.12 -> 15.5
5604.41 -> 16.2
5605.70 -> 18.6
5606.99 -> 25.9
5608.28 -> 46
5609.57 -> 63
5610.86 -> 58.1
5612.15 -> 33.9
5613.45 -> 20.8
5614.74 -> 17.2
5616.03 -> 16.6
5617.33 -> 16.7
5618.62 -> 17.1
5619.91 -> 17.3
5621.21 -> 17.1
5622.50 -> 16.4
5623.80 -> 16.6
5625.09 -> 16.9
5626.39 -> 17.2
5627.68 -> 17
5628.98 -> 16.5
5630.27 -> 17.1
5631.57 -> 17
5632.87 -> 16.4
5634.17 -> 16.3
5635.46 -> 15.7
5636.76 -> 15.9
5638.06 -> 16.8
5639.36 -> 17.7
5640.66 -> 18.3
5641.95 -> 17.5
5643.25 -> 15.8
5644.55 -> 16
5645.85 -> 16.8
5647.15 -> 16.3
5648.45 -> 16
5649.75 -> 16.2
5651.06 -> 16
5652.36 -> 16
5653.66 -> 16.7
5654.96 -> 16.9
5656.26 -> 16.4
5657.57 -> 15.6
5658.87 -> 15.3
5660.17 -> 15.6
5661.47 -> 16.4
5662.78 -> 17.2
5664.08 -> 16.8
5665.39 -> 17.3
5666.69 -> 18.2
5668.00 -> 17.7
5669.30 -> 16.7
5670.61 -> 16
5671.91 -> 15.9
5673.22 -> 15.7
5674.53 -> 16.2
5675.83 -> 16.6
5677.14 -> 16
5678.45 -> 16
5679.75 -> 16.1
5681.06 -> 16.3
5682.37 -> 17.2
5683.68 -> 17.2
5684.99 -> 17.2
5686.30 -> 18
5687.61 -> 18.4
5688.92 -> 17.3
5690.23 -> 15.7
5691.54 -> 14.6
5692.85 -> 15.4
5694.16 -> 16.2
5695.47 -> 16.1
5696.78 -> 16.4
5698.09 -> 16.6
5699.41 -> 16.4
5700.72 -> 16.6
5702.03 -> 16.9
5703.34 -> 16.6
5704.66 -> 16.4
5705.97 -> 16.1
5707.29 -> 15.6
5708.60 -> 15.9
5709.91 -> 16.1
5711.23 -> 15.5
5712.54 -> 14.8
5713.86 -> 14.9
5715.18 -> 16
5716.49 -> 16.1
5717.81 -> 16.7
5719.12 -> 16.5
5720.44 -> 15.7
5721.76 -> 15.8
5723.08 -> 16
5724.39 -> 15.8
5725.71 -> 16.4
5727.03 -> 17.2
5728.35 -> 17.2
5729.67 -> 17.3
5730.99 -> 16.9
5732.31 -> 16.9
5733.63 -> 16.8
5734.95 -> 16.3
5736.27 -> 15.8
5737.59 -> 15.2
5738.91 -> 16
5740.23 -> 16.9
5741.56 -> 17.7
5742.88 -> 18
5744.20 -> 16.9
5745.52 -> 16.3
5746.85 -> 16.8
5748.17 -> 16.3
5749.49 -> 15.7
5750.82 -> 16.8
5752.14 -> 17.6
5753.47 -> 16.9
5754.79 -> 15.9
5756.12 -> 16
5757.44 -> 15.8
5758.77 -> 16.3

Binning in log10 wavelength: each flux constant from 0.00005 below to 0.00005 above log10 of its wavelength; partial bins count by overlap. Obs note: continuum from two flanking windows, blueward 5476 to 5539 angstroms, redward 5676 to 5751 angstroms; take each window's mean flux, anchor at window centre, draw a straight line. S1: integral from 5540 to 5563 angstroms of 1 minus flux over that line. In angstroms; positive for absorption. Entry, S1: -4.6 angstroms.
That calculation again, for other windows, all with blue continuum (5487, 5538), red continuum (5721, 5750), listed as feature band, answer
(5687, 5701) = 0.21 angstroms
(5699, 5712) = 0.29 angstroms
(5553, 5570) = -3.97 angstroms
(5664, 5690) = -0.40 angstroms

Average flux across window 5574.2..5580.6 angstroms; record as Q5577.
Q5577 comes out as 25.7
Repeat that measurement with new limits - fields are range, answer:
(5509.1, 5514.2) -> 16.8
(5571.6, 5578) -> 19.6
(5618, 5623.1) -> 17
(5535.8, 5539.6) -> 15.7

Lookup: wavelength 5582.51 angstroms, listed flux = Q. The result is 17.1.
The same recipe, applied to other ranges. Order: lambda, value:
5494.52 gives 17.8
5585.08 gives 17.5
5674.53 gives 16.2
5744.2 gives 16.9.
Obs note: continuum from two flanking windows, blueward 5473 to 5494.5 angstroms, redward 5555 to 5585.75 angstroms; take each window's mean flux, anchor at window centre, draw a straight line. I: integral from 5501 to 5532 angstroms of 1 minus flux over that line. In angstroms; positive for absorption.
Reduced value 2.8 angstroms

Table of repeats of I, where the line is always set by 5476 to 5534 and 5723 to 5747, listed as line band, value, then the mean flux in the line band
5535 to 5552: -0.1 angstroms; 16.8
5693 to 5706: 0.2 angstroms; 16.4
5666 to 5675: 0.0 angstroms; 16.6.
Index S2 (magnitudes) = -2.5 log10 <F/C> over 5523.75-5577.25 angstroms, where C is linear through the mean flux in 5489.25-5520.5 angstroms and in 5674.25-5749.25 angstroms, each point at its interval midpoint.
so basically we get -0.09 mag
